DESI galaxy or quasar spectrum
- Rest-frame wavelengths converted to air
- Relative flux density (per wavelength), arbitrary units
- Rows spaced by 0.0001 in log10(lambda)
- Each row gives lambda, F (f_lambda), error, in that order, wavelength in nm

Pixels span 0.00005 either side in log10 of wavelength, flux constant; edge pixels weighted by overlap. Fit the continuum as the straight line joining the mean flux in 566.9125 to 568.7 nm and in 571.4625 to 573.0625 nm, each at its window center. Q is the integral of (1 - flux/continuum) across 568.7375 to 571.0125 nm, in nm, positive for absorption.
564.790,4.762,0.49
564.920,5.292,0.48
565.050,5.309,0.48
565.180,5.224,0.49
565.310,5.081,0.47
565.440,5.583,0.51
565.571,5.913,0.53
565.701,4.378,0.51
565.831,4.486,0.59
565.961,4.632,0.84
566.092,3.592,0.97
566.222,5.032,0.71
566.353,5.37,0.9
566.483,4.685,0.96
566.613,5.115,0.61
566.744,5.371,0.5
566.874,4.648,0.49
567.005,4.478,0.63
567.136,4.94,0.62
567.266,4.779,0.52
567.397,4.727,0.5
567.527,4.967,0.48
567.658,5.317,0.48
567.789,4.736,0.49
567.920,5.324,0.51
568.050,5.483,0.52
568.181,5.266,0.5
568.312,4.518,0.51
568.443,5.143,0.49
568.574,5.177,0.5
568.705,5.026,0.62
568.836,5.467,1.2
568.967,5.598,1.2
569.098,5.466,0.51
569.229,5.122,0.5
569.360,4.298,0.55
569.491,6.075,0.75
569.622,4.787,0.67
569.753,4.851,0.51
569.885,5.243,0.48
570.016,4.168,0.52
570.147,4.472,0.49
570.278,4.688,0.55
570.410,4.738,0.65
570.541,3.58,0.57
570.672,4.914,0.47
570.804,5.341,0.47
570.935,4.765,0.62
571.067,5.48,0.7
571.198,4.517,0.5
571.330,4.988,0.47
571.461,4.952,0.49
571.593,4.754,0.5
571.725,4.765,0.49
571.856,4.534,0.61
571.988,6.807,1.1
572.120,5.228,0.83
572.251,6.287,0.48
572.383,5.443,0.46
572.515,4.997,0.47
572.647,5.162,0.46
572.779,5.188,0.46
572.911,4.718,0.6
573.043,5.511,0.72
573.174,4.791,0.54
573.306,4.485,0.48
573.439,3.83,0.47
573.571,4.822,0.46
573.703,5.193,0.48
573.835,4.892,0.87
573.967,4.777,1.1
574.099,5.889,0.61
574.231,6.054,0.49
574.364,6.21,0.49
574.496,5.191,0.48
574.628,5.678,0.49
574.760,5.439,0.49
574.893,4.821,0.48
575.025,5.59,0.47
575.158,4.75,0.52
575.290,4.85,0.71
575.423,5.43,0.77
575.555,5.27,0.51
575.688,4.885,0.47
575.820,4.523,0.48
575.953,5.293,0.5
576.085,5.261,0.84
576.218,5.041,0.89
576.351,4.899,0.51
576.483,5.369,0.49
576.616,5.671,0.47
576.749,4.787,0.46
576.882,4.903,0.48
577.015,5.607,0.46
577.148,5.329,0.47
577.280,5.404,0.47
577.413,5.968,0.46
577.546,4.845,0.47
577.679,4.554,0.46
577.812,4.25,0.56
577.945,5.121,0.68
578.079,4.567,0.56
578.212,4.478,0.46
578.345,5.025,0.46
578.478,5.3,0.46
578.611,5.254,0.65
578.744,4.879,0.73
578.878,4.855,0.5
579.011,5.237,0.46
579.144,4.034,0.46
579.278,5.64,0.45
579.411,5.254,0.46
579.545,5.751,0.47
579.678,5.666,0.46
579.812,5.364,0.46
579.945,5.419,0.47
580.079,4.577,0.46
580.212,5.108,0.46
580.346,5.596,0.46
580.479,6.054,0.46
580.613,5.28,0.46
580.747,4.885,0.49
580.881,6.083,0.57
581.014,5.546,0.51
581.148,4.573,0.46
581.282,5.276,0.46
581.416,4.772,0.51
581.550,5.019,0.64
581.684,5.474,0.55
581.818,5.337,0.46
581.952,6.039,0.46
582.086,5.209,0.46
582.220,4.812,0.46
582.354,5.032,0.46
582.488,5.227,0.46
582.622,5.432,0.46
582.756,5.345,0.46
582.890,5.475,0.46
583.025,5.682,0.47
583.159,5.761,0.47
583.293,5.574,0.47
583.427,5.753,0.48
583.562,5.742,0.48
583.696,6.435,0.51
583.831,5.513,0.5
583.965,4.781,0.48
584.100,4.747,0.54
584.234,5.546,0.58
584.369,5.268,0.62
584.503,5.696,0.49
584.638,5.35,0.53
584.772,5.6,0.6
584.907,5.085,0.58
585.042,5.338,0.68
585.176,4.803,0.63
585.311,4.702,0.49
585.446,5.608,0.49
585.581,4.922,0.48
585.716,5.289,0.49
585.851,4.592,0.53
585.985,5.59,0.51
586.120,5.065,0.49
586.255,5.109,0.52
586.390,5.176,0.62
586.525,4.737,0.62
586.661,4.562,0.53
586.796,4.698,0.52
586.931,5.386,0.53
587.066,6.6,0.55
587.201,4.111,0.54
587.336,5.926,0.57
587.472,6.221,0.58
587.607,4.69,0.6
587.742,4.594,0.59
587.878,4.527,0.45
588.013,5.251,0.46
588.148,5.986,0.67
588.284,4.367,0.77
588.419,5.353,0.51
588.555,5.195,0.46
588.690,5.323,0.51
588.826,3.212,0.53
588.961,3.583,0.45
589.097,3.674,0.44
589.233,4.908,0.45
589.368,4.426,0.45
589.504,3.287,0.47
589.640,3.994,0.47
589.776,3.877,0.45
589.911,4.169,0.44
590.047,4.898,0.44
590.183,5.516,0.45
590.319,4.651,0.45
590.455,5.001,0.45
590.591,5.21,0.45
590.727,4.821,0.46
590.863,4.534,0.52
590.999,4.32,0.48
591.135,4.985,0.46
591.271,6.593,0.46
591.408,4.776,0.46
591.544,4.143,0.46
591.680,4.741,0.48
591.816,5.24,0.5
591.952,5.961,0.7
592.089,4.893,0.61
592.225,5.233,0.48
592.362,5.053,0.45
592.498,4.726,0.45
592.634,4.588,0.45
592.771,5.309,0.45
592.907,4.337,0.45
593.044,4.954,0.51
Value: 0.08 nm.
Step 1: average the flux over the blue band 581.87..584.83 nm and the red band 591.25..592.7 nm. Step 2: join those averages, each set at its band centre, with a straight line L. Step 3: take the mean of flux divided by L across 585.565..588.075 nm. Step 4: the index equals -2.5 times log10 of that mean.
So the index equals 0.037 mag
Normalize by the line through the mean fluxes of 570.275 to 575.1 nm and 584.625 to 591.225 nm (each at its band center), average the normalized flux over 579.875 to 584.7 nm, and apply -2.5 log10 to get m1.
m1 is -0.09 mag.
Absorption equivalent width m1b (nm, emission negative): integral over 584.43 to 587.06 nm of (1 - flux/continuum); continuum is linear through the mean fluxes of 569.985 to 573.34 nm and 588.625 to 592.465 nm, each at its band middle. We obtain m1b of -0.22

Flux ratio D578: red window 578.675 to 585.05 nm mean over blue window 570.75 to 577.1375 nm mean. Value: 1.03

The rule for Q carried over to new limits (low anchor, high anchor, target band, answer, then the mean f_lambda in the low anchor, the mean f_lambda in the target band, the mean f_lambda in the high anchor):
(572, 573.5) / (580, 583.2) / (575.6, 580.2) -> 0.13 nm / 5.12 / 5.09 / 5.31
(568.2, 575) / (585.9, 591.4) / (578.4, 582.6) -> -0.24 nm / 5.08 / 5.25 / 4.85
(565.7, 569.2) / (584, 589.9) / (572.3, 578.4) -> -0.20 nm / 4.97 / 5.11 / 4.92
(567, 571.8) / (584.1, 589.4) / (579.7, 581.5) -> -0.10 nm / 4.95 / 5.28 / 5.03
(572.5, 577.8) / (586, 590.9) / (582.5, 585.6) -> -0.31 nm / 5.14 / 5.4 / 4.8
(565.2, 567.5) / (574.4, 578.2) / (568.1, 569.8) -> -0.07 nm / 4.88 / 5.14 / 5.12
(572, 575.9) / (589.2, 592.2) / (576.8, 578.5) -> 0.03 nm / 5.19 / 5.02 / 4.78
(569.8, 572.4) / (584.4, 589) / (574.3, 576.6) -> -0.10 nm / 4.97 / 5.22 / 5.08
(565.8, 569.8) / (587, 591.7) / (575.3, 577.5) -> -0.14 nm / 4.99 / 5.22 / 4.78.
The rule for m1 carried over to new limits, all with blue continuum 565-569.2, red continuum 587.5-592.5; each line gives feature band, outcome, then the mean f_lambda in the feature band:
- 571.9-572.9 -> -0.11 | 5.51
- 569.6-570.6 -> 0.10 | 4.56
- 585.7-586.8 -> -0.04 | 4.98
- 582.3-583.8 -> -0.16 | 5.59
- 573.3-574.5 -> -0.05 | 5.16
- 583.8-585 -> -0.10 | 5.28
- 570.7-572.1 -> -0.02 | 5.09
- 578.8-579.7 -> -0.06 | 5.18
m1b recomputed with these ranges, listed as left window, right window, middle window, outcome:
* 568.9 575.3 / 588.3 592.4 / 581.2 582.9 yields -0.13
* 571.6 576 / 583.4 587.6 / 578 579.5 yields 0.07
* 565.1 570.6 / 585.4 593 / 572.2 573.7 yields -0.03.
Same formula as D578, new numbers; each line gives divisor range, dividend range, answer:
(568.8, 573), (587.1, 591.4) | 0.94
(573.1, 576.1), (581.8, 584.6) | 1.06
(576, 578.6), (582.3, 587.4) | 1.04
